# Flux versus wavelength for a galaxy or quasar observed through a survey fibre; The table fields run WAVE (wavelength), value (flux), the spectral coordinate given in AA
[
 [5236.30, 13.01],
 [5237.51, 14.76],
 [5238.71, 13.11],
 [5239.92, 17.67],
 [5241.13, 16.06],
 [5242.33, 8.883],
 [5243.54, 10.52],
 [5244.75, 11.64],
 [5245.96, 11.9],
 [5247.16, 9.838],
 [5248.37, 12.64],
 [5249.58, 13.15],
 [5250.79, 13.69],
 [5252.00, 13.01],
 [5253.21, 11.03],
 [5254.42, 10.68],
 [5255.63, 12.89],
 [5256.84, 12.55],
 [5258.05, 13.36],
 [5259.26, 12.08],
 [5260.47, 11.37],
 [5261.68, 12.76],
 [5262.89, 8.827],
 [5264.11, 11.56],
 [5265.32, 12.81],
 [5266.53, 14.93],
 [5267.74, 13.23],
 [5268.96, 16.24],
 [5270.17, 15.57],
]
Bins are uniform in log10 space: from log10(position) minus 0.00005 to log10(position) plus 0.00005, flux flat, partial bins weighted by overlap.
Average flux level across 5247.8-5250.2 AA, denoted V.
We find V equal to 12.9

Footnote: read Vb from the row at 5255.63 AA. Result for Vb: 12.89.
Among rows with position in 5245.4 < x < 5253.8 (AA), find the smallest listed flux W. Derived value 9.838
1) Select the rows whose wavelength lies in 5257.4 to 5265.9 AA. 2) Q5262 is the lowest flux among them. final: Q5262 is 8.827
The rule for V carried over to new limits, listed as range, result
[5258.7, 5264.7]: 11.3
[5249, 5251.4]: 13.4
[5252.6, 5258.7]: 12.1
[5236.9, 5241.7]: 15.4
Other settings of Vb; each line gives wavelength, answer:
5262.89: 8.827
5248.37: 12.64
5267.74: 13.23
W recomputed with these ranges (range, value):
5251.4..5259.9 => 10.68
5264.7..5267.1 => 12.81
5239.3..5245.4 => 8.883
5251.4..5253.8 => 11.03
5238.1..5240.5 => 13.11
